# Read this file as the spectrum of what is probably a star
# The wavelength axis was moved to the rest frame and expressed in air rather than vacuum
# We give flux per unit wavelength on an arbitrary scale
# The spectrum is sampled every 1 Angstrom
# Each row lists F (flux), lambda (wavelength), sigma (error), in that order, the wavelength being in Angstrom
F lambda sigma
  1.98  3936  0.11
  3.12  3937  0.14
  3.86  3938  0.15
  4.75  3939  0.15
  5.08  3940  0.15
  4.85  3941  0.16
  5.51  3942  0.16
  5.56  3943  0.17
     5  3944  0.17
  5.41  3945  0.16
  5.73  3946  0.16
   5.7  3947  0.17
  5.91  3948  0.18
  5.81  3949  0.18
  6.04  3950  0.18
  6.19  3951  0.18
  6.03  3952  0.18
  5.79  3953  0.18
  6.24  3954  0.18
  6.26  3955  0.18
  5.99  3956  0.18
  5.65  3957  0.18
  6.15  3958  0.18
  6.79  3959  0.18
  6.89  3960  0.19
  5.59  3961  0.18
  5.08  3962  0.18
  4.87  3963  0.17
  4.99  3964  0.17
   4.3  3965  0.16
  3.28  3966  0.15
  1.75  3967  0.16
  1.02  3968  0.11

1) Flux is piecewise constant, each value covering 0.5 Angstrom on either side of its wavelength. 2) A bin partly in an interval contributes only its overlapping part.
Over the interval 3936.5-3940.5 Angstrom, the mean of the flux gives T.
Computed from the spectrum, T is 4.2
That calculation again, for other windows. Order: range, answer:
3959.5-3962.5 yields 5.85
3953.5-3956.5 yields 6.16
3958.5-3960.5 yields 6.84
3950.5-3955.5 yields 6.1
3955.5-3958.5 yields 5.93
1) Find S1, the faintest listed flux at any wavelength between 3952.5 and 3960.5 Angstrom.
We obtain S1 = 5.65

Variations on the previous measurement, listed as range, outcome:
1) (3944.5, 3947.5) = 5.41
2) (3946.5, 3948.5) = 5.7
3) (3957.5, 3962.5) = 5.08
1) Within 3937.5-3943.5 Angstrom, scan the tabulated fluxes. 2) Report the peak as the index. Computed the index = 5.56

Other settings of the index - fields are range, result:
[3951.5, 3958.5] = 6.26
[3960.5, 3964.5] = 5.59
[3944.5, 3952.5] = 6.19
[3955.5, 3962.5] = 6.89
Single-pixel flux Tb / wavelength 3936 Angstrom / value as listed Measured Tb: 1.98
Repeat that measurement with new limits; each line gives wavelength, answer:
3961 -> 5.59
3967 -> 1.75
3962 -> 5.08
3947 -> 5.7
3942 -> 5.51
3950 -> 6.04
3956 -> 5.99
